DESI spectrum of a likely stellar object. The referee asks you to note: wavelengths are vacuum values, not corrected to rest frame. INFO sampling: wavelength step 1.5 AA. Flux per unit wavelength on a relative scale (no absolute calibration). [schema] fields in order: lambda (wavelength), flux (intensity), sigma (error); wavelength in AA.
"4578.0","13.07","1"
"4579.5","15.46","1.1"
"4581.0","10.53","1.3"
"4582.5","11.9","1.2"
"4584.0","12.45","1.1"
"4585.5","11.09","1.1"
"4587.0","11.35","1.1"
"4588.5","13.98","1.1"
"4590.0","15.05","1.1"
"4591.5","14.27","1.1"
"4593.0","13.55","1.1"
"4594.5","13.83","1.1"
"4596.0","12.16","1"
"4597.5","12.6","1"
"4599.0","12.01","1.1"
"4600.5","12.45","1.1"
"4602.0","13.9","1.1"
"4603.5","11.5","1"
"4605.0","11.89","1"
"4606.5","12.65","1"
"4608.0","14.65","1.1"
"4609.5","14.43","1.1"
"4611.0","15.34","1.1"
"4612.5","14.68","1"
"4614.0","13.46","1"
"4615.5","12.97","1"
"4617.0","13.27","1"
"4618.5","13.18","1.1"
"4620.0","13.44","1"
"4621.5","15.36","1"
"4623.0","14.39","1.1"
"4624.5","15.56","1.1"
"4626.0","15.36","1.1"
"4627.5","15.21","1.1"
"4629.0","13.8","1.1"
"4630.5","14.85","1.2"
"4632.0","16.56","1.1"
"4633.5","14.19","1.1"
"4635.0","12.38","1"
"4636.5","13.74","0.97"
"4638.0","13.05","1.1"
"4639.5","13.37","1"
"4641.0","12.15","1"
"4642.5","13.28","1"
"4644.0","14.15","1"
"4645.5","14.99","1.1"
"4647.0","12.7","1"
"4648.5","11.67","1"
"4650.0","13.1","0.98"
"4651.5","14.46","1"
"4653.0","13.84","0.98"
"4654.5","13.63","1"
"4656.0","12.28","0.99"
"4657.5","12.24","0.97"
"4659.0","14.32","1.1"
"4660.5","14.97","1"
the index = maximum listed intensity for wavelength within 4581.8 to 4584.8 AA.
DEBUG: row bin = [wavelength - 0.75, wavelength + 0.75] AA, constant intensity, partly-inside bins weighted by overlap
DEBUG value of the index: 12.45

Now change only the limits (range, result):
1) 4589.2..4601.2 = 15.05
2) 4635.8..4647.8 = 14.99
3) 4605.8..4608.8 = 14.65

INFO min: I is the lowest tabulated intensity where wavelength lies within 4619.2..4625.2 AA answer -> 13.44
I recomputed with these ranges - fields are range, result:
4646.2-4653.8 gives 11.67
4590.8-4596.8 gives 12.16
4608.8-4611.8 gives 14.43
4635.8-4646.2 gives 12.15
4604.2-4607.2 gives 11.89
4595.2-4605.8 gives 11.5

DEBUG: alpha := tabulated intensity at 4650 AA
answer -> 13.1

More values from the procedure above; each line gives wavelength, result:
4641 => 12.15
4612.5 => 14.68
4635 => 12.38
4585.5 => 11.09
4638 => 13.05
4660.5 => 14.97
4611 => 15.34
